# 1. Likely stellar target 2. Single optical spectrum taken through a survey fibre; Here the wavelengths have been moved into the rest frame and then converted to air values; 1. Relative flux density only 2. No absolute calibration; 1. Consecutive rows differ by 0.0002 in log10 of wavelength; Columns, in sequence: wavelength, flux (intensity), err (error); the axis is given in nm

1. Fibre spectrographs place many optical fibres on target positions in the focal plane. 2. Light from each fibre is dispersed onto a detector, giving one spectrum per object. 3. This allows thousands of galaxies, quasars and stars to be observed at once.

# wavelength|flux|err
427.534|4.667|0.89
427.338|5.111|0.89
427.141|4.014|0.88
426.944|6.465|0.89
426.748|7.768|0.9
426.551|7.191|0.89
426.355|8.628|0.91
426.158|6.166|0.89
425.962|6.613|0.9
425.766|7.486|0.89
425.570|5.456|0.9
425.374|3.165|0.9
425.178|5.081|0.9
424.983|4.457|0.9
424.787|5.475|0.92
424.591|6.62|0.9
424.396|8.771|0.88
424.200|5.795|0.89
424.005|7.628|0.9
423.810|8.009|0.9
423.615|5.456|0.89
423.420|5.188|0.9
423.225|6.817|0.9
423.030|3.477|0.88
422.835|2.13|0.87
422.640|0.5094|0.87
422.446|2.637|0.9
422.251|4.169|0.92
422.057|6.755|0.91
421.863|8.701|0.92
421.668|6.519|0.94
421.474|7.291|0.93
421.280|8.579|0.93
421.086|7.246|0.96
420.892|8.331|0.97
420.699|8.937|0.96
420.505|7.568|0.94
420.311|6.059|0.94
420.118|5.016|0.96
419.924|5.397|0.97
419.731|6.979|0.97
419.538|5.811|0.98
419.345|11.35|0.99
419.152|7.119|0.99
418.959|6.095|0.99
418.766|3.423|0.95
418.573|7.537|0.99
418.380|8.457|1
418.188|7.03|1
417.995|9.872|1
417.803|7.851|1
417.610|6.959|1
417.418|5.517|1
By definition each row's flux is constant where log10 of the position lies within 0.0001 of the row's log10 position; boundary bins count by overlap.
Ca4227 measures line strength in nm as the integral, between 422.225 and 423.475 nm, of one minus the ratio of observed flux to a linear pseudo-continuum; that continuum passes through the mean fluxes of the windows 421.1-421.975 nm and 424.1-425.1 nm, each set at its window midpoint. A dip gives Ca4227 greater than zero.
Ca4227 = 0.63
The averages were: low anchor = 7.7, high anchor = 6.21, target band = 3.47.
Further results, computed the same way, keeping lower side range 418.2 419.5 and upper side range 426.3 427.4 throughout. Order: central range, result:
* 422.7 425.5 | 0.514 nm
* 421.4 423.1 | 0.557 nm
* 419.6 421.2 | 0.036 nm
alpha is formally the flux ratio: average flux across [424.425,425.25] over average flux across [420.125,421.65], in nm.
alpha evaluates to 0.8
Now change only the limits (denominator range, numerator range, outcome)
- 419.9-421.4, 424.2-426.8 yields 0.88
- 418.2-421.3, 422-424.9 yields 0.74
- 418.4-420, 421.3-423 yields 0.73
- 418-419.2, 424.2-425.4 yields 0.84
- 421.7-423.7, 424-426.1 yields 1.29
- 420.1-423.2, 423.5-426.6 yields 1.08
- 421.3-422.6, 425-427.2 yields 1.04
